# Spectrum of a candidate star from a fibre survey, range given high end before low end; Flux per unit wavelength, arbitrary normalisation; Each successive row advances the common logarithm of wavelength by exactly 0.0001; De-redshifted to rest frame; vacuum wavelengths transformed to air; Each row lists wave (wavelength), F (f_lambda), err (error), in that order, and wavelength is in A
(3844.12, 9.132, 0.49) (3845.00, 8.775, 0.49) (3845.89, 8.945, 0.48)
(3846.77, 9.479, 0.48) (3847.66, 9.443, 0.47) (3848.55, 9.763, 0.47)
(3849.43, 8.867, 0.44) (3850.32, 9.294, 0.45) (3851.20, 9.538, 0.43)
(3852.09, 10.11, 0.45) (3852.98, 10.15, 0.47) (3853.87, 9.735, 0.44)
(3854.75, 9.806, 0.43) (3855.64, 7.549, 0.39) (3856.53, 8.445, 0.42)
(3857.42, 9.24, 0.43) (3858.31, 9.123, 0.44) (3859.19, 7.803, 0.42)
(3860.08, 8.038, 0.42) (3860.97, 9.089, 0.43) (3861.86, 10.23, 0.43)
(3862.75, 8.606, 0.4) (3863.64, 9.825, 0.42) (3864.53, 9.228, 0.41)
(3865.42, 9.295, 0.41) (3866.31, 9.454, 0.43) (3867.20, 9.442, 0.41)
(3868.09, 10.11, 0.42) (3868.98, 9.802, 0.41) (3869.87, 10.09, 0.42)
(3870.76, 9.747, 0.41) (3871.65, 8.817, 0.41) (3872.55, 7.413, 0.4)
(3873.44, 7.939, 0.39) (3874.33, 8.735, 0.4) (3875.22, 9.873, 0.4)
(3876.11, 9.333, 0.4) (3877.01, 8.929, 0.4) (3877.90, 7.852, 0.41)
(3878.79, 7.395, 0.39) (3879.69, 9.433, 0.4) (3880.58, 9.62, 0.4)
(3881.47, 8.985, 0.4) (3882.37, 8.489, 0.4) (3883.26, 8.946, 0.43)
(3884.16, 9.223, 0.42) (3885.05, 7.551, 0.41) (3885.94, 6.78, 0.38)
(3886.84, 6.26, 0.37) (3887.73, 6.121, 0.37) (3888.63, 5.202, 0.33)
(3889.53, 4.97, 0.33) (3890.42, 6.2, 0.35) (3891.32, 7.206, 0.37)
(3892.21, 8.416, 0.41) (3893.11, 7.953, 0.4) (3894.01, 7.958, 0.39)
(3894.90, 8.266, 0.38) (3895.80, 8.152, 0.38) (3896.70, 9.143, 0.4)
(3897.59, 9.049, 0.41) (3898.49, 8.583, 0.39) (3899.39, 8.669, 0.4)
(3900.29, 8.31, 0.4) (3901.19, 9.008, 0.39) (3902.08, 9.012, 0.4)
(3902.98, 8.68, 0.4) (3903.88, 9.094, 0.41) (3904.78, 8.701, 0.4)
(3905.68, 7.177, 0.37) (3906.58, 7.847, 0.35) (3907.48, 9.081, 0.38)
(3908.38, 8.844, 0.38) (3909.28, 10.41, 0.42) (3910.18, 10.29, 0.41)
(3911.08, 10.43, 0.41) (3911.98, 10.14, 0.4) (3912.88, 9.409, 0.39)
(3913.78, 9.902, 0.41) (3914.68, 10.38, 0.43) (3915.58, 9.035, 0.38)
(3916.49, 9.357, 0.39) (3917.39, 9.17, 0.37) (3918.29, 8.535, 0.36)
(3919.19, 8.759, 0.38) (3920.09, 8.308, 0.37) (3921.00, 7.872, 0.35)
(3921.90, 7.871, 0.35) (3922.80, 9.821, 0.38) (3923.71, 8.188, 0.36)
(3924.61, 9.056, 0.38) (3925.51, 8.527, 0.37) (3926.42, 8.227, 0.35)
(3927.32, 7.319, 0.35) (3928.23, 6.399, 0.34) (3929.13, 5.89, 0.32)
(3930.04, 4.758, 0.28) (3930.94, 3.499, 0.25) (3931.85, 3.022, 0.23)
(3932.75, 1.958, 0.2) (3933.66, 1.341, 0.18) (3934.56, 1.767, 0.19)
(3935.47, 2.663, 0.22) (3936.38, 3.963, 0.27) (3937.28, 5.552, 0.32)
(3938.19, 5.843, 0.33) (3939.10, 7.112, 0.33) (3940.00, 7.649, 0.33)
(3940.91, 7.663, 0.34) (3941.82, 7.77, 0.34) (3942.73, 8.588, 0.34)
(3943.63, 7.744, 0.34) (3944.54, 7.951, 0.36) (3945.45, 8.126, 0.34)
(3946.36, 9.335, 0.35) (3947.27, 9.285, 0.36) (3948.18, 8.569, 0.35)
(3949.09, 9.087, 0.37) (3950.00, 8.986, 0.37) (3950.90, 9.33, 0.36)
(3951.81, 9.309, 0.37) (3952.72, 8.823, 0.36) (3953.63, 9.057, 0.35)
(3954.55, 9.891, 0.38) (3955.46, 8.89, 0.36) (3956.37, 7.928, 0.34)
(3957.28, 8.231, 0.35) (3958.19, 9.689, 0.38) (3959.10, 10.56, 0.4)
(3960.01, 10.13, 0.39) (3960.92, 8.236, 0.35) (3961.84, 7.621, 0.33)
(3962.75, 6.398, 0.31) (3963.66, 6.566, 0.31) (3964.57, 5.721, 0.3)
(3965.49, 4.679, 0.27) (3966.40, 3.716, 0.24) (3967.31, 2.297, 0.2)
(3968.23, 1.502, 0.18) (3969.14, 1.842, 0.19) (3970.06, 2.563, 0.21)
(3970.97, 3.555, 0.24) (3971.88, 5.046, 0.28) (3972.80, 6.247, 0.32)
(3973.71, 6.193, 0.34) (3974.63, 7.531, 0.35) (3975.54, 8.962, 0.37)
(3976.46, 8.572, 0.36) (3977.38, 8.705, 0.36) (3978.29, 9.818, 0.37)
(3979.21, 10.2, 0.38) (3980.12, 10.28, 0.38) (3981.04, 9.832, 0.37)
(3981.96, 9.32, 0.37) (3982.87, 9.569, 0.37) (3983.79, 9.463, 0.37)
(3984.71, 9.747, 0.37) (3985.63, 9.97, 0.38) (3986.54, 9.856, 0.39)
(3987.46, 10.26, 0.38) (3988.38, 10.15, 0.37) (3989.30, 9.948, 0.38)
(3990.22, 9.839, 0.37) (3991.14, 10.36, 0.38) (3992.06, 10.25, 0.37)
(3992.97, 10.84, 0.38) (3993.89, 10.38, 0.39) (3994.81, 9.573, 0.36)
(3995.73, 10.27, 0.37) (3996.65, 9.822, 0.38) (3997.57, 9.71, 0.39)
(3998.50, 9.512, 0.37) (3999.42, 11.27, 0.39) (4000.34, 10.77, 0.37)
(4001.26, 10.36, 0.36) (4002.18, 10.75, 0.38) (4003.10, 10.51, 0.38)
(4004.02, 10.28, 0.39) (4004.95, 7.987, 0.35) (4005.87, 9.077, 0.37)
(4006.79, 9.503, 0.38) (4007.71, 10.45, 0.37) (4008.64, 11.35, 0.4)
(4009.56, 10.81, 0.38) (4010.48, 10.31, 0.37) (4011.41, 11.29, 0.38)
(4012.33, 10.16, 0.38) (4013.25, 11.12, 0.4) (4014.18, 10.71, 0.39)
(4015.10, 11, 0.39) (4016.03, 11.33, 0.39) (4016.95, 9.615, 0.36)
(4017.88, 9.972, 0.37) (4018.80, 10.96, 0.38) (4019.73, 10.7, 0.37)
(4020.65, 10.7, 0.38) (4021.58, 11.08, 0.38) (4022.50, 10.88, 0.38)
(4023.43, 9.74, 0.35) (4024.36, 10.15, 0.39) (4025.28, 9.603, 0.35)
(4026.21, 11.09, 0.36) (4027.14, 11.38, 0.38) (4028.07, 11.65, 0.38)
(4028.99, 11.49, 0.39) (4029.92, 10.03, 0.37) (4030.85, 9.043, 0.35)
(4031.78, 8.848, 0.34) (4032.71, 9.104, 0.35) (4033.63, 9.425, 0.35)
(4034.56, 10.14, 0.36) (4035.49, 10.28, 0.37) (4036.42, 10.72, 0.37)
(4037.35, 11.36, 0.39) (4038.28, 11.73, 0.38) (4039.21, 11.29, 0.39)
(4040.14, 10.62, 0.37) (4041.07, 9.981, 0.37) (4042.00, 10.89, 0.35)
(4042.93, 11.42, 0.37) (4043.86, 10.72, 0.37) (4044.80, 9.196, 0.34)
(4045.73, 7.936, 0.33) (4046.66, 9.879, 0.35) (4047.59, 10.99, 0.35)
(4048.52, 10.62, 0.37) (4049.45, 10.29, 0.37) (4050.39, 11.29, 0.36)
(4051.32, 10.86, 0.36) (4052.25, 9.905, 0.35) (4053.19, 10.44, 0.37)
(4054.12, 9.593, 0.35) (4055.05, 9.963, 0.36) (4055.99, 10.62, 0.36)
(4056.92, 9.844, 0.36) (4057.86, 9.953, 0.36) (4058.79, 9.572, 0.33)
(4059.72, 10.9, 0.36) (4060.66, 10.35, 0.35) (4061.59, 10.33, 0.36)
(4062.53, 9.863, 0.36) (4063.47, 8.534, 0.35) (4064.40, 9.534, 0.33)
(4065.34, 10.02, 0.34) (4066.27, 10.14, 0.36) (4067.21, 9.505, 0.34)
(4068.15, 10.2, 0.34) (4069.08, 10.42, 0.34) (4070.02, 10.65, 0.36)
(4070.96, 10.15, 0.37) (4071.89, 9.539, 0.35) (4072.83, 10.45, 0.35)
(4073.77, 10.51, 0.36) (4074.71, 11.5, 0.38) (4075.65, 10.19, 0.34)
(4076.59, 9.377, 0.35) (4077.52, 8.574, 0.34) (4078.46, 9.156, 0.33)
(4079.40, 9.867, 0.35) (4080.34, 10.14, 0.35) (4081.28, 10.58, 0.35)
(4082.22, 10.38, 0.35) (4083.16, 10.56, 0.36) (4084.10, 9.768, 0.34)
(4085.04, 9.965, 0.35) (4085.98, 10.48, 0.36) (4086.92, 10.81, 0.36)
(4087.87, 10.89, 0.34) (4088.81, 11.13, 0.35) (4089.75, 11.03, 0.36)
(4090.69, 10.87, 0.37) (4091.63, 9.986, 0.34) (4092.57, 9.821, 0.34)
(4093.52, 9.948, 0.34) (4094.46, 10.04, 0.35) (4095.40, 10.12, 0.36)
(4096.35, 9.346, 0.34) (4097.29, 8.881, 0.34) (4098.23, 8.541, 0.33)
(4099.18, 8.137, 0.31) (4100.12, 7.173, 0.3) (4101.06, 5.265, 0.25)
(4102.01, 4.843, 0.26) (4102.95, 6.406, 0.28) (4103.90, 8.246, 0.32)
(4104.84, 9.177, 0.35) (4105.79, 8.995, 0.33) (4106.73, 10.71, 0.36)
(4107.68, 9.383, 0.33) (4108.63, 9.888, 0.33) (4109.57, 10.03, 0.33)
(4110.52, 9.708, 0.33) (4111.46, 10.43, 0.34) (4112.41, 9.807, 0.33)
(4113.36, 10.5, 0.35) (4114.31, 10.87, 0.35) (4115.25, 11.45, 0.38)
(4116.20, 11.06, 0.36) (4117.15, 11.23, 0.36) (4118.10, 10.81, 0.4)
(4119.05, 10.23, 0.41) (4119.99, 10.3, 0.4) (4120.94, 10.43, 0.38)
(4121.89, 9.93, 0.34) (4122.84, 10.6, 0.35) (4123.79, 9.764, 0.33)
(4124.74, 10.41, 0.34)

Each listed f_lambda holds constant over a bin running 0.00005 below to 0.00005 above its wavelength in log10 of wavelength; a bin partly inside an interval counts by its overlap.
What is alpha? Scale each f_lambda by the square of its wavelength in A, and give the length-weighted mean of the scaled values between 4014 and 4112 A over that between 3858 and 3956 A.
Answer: 1.3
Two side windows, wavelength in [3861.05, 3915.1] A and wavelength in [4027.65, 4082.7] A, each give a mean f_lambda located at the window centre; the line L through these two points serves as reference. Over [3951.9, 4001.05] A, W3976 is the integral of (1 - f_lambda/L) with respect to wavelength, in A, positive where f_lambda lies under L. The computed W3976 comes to 6.0 A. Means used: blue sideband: 8.67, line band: 8.33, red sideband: 10.2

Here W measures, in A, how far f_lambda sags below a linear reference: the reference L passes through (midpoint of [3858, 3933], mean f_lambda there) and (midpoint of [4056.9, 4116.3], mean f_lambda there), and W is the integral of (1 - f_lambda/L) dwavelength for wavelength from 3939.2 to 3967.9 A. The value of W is 2.65 A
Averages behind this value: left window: 8.34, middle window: 7.95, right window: 9.75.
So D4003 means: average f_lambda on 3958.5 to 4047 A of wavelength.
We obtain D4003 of 9.34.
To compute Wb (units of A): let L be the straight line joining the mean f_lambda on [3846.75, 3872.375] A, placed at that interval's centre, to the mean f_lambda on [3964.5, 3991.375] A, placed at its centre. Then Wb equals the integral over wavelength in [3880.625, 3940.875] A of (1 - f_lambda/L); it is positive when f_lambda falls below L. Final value 6.8 A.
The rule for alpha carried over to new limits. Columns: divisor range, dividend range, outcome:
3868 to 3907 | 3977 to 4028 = 1.31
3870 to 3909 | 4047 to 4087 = 1.35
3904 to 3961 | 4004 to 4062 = 1.38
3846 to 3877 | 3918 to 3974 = 0.77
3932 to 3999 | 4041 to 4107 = 1.33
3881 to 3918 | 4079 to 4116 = 1.25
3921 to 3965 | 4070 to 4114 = 1.42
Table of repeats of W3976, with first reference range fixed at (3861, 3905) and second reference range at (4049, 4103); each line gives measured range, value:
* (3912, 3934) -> 3.3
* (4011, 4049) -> -3.9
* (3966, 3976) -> 5.1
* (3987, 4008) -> -1.8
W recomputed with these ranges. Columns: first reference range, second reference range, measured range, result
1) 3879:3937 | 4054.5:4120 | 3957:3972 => 4.6 A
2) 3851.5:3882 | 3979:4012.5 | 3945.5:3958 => 1.0 A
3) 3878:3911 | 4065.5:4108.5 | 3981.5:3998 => -2.0 A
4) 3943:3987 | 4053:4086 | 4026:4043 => -2.3 A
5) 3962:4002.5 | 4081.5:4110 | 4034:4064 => -4.8 A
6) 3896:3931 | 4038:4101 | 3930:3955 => 5.9 A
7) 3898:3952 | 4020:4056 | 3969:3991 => 1.8 A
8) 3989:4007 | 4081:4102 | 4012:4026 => -0.8 A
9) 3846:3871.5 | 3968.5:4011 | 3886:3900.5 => 2.8 A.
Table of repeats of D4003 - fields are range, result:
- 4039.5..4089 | 10.2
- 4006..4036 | 10.4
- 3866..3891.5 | 8.28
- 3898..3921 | 9.06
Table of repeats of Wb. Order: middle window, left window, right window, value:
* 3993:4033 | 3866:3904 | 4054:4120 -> -4.56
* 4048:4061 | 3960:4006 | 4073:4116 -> -1.60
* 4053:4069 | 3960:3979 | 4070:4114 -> -2.37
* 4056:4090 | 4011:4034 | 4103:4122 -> 0.35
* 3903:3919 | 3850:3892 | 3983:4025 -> -0.25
